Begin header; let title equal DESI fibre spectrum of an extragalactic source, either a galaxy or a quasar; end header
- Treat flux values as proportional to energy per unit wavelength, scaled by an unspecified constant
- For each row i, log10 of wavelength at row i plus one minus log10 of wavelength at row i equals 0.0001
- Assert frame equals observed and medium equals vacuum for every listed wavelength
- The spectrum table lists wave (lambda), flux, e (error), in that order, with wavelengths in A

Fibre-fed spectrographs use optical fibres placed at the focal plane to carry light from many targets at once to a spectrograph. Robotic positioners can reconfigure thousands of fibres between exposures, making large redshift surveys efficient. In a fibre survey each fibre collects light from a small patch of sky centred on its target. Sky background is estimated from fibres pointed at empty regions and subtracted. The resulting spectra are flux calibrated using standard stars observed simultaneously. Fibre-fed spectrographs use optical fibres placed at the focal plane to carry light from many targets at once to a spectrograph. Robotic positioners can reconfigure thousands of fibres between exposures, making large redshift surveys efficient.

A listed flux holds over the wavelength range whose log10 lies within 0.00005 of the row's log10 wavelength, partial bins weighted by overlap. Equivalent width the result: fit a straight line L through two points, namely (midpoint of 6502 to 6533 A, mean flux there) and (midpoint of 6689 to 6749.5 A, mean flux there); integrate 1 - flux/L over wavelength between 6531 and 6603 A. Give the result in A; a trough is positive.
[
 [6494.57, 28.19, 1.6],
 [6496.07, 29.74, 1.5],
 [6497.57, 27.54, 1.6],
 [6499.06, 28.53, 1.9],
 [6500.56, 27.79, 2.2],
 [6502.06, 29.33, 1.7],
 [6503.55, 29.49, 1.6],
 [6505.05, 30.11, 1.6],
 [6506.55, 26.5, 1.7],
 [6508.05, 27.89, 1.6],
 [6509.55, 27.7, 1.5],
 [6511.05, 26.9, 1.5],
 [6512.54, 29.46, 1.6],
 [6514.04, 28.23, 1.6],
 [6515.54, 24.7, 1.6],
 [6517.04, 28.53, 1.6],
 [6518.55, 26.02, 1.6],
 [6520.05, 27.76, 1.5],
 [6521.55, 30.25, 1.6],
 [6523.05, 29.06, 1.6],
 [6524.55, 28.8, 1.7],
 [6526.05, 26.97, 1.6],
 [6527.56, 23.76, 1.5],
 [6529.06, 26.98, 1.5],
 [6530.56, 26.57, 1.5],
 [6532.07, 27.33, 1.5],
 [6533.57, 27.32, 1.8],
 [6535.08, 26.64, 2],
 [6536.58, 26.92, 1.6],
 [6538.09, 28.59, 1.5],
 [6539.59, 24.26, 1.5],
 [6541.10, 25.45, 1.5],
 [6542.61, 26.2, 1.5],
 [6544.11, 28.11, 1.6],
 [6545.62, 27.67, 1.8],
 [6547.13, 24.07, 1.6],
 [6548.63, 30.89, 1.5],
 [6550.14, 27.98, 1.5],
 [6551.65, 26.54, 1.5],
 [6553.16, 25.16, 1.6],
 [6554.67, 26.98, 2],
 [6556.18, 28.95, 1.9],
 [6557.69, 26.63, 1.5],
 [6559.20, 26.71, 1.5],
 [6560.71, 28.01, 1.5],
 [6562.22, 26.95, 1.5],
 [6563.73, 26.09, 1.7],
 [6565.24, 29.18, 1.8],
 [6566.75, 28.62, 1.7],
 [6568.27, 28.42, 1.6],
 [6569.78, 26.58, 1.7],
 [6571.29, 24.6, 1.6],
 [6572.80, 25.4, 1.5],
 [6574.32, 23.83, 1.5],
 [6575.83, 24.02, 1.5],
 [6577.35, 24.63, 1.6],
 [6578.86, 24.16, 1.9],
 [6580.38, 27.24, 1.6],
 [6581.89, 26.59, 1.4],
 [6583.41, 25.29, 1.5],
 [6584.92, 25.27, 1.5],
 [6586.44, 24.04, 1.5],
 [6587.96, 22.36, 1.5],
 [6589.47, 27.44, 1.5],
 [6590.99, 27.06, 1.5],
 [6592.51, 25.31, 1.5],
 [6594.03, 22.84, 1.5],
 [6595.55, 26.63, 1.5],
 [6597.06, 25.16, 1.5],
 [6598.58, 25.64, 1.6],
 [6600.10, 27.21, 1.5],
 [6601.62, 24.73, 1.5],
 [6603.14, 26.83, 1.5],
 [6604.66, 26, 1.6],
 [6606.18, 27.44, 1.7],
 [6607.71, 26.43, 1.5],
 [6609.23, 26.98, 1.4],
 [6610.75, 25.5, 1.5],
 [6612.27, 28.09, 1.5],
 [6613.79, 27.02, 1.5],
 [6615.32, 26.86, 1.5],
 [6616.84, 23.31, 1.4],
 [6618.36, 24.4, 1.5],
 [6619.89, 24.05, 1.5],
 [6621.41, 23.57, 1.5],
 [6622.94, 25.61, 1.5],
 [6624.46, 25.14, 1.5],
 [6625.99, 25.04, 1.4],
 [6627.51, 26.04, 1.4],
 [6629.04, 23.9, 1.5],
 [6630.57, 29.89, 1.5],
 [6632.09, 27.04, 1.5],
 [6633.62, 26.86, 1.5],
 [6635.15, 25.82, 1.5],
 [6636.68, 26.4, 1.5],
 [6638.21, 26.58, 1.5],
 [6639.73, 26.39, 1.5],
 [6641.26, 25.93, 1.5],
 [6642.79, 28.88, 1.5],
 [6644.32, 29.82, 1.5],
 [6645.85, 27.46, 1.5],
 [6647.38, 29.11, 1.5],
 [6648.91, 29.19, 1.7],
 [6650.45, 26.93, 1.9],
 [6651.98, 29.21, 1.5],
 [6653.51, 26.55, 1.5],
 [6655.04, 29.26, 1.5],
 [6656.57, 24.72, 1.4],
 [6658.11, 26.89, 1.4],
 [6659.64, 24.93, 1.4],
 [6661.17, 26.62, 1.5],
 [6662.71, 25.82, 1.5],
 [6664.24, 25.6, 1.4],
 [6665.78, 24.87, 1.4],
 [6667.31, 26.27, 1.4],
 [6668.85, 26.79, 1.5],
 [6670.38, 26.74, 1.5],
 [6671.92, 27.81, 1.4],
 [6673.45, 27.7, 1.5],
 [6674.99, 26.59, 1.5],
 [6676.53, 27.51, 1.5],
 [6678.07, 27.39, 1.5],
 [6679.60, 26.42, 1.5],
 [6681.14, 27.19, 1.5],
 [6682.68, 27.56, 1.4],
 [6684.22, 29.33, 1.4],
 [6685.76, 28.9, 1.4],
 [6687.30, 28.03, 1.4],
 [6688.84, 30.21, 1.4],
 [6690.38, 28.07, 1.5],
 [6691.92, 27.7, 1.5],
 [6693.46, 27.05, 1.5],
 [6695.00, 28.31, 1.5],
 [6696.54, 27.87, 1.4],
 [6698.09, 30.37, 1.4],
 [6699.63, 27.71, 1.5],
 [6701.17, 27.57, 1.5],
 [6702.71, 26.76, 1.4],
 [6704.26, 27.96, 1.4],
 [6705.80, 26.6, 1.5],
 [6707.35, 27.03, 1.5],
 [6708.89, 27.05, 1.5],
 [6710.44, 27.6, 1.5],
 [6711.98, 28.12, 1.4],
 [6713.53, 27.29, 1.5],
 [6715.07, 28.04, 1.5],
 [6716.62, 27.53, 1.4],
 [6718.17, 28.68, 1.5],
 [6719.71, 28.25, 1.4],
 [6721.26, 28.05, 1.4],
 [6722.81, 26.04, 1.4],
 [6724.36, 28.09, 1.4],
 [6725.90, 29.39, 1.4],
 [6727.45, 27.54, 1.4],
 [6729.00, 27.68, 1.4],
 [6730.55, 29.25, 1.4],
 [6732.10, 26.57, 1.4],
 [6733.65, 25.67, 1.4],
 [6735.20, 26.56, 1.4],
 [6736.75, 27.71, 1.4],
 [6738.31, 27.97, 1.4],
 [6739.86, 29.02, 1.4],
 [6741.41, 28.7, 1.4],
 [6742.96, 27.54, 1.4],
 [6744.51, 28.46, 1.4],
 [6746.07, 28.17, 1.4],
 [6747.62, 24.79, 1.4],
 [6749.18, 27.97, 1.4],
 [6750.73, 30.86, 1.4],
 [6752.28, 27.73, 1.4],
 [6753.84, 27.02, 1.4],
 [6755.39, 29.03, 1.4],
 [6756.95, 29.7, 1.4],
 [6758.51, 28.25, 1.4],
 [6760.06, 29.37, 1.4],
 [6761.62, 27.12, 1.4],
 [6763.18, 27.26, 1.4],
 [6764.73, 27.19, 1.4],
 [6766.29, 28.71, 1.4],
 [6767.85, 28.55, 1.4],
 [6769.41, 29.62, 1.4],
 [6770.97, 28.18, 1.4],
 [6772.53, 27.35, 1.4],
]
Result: 3.7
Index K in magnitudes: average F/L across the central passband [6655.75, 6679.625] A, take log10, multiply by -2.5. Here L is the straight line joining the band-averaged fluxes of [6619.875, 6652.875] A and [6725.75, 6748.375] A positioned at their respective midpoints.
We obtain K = 0.026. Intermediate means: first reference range 26.8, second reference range 27.6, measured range 26.4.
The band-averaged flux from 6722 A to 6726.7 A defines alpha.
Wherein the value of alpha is 27.9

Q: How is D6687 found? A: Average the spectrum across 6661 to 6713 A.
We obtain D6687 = 27.5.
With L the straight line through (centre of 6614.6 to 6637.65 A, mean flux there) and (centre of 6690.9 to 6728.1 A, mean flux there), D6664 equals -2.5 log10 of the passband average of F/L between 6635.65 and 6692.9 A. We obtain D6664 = -0.03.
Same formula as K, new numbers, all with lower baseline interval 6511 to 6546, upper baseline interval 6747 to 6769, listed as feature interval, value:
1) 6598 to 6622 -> 0.07 mag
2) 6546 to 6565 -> 0.01 mag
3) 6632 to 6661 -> 0.02 mag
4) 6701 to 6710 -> 0.03 mag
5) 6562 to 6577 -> 0.04 mag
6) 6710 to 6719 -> 0.00 mag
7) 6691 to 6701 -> -0.01 mag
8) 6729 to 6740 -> 0.02 mag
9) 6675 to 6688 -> 0.00 mag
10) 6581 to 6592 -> 0.08 mag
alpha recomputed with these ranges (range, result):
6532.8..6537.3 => 27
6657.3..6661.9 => 26.1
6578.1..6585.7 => 25.7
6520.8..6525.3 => 29.4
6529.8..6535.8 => 26.9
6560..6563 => 27.5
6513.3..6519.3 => 26.8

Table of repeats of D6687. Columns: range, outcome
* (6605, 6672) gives 26.5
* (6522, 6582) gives 26.7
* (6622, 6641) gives 26.2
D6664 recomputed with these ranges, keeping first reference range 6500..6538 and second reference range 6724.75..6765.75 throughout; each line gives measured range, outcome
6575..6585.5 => 0.099 mag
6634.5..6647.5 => 0.020 mag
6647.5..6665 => 0.035 mag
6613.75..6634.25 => 0.091 mag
